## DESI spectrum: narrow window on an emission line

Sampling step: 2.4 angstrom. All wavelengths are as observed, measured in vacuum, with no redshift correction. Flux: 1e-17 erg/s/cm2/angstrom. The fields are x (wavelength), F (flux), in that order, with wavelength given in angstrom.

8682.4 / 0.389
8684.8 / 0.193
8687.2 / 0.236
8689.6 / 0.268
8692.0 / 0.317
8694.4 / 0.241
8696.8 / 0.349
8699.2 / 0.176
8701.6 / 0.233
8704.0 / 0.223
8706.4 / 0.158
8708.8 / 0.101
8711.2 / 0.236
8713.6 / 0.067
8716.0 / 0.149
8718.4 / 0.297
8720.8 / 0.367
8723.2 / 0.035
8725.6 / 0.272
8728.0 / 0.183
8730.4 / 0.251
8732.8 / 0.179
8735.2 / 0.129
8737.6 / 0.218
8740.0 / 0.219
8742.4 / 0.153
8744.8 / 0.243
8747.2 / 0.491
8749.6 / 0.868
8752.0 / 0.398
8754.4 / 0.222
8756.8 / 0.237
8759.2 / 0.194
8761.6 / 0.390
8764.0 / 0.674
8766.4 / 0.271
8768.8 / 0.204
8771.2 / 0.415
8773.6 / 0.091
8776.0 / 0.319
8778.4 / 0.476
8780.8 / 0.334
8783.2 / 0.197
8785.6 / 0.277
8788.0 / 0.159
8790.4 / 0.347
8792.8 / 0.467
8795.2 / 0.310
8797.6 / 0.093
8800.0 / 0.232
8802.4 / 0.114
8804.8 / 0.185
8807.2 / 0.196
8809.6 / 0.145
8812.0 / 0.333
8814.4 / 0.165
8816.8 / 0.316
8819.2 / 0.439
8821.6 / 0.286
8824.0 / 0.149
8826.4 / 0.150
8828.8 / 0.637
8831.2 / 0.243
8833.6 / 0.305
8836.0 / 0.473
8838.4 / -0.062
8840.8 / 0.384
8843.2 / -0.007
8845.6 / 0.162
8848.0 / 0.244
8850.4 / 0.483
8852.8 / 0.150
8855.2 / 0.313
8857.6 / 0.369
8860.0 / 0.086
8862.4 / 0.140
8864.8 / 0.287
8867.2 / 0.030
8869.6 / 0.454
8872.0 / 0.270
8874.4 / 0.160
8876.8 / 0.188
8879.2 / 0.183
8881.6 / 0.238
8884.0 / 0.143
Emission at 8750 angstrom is H-gamma 4340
